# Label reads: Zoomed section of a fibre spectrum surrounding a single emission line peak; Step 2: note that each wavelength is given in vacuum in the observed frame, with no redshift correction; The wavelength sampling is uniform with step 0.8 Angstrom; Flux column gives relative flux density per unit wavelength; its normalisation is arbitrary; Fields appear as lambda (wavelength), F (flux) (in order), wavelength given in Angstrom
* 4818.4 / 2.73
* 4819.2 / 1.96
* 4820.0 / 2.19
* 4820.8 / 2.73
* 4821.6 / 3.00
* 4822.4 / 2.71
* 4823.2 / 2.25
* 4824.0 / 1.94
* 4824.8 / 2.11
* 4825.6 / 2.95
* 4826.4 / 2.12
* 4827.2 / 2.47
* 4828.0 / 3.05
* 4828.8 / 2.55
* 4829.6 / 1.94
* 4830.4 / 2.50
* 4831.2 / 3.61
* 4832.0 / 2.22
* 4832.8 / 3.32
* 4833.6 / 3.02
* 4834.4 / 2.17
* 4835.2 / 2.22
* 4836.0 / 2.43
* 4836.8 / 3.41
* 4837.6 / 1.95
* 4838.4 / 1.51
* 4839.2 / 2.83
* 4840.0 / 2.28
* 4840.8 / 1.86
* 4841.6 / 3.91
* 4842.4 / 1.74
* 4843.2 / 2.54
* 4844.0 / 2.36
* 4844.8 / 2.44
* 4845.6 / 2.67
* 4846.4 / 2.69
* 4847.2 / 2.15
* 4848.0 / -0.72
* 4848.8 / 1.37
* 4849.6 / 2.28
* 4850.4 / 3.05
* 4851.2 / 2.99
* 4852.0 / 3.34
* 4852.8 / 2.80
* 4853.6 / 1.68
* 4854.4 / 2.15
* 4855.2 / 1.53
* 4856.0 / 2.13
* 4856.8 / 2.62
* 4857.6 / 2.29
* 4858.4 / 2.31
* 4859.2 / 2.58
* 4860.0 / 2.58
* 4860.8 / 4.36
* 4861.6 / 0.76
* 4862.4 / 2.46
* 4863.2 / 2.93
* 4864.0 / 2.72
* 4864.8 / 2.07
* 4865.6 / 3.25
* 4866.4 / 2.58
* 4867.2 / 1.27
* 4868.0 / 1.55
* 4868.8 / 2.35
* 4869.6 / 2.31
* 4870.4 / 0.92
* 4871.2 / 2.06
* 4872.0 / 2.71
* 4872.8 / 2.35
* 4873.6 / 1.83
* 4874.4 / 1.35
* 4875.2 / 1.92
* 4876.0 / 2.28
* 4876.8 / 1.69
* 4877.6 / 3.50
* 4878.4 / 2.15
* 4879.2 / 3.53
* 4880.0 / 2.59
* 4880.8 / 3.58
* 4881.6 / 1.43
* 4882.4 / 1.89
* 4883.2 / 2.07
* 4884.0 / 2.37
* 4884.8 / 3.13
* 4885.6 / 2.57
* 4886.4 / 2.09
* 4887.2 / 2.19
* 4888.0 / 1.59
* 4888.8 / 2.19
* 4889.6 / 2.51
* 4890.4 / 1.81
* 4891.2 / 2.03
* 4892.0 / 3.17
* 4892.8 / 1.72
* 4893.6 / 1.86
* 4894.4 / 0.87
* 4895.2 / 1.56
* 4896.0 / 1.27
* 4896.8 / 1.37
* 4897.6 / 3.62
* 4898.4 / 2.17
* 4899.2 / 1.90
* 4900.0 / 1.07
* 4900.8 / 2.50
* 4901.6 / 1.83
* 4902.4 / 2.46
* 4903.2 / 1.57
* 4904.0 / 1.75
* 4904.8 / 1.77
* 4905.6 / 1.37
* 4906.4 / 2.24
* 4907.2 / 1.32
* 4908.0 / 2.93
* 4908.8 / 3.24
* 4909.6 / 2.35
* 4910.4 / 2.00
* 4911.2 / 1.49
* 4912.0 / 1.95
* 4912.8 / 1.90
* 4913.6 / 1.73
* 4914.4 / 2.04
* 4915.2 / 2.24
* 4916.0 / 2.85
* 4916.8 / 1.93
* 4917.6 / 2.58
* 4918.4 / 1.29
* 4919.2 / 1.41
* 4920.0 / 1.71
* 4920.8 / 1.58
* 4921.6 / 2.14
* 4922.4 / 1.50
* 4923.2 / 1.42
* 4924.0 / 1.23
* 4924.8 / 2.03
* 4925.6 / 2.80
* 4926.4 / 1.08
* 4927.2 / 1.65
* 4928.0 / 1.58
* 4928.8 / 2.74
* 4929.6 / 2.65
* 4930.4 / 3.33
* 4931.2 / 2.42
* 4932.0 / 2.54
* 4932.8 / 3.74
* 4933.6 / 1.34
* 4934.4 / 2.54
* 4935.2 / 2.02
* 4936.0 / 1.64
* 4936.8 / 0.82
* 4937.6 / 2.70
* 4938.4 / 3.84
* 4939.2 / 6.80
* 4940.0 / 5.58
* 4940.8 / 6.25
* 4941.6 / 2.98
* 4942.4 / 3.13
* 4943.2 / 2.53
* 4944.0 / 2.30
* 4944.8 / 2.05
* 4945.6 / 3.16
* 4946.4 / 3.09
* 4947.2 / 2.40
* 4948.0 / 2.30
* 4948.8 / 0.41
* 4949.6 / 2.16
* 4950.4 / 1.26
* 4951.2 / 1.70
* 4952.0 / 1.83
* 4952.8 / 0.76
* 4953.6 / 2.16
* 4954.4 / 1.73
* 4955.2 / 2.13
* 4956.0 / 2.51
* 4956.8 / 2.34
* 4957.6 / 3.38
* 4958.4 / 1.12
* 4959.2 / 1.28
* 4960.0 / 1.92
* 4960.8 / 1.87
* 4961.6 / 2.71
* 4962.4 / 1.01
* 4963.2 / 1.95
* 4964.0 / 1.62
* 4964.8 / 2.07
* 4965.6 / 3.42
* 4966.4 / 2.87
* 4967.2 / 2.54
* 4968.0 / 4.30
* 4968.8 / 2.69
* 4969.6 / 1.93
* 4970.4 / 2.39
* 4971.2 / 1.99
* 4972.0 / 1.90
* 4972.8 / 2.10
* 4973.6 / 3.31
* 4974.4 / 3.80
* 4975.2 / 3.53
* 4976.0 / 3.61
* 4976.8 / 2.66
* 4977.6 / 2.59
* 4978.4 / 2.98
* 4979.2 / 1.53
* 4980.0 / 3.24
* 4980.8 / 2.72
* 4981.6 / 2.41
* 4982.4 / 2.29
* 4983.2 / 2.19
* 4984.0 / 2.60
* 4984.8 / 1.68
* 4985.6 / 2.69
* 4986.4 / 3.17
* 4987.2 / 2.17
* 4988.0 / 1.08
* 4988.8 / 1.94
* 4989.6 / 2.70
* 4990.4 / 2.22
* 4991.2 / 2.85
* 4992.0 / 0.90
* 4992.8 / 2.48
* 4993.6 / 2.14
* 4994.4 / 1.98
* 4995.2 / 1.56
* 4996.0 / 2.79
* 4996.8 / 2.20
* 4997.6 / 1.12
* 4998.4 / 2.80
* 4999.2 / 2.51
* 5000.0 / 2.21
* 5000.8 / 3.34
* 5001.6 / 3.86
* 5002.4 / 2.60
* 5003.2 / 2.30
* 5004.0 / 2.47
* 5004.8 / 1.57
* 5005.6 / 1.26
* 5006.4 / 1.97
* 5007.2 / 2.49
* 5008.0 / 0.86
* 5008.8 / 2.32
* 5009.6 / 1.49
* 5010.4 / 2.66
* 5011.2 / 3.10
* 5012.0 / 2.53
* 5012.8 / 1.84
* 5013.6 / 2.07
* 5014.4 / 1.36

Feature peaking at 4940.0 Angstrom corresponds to H-gamma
